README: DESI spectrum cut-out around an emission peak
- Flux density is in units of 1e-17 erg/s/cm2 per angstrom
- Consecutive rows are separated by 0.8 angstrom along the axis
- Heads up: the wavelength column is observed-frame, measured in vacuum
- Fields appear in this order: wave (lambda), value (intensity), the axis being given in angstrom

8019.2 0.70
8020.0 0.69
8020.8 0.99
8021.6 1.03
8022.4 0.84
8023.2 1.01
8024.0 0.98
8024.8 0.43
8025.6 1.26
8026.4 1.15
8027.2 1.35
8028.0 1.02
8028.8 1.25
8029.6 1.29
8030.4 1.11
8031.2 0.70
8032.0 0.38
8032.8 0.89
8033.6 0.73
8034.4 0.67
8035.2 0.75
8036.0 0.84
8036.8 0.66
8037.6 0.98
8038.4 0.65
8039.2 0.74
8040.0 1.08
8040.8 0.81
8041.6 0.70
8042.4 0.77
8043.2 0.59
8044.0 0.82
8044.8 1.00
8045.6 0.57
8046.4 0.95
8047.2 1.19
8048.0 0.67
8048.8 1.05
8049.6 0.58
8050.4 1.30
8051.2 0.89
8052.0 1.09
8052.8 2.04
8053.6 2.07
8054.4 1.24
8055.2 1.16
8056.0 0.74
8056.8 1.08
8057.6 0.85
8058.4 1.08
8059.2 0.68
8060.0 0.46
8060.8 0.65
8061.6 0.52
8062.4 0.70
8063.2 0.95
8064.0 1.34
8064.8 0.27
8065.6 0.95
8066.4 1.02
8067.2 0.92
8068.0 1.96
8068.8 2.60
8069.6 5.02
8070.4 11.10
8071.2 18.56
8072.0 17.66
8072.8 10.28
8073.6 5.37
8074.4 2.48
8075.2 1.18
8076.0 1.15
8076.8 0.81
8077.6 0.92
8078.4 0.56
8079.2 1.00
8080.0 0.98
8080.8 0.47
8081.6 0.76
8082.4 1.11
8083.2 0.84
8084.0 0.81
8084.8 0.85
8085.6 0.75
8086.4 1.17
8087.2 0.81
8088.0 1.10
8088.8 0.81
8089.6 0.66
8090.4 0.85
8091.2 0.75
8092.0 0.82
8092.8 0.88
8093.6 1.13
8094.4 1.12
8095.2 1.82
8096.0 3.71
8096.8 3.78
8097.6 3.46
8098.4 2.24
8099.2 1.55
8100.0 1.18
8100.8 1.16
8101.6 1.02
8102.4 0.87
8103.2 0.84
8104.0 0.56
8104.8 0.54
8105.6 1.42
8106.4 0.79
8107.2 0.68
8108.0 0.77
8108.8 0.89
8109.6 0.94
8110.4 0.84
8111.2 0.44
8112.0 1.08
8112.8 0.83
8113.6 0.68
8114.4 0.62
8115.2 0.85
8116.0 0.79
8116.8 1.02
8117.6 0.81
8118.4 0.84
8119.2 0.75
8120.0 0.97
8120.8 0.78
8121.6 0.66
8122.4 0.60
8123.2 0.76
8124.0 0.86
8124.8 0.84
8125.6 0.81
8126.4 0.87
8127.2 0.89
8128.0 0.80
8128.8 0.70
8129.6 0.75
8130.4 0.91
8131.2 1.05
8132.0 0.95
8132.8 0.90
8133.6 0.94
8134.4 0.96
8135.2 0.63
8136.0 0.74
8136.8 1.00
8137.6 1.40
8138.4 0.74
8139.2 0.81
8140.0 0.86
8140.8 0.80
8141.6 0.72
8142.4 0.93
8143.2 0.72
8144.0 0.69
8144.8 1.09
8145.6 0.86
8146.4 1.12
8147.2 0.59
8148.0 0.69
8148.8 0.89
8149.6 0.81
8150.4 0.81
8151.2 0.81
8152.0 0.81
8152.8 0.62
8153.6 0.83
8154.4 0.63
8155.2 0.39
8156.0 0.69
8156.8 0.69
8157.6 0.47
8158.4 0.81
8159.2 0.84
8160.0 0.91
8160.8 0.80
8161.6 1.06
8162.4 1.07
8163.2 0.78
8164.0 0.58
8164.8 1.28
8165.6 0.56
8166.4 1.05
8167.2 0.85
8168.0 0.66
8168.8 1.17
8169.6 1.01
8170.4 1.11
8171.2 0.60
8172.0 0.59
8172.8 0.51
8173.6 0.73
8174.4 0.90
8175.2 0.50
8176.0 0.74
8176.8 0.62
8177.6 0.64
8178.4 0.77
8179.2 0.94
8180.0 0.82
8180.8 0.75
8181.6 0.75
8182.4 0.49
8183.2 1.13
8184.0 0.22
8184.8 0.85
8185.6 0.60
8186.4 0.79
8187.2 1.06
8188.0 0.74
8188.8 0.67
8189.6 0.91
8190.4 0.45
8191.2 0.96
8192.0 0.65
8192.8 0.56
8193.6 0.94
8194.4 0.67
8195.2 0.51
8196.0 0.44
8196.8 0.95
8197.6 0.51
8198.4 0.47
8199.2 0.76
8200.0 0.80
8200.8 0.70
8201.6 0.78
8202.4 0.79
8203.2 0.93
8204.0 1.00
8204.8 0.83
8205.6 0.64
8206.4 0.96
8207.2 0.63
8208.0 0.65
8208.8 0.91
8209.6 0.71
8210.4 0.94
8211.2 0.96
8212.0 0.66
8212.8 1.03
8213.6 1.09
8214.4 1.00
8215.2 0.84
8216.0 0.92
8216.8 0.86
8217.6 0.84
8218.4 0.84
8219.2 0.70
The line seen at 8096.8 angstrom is [N II] 6583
